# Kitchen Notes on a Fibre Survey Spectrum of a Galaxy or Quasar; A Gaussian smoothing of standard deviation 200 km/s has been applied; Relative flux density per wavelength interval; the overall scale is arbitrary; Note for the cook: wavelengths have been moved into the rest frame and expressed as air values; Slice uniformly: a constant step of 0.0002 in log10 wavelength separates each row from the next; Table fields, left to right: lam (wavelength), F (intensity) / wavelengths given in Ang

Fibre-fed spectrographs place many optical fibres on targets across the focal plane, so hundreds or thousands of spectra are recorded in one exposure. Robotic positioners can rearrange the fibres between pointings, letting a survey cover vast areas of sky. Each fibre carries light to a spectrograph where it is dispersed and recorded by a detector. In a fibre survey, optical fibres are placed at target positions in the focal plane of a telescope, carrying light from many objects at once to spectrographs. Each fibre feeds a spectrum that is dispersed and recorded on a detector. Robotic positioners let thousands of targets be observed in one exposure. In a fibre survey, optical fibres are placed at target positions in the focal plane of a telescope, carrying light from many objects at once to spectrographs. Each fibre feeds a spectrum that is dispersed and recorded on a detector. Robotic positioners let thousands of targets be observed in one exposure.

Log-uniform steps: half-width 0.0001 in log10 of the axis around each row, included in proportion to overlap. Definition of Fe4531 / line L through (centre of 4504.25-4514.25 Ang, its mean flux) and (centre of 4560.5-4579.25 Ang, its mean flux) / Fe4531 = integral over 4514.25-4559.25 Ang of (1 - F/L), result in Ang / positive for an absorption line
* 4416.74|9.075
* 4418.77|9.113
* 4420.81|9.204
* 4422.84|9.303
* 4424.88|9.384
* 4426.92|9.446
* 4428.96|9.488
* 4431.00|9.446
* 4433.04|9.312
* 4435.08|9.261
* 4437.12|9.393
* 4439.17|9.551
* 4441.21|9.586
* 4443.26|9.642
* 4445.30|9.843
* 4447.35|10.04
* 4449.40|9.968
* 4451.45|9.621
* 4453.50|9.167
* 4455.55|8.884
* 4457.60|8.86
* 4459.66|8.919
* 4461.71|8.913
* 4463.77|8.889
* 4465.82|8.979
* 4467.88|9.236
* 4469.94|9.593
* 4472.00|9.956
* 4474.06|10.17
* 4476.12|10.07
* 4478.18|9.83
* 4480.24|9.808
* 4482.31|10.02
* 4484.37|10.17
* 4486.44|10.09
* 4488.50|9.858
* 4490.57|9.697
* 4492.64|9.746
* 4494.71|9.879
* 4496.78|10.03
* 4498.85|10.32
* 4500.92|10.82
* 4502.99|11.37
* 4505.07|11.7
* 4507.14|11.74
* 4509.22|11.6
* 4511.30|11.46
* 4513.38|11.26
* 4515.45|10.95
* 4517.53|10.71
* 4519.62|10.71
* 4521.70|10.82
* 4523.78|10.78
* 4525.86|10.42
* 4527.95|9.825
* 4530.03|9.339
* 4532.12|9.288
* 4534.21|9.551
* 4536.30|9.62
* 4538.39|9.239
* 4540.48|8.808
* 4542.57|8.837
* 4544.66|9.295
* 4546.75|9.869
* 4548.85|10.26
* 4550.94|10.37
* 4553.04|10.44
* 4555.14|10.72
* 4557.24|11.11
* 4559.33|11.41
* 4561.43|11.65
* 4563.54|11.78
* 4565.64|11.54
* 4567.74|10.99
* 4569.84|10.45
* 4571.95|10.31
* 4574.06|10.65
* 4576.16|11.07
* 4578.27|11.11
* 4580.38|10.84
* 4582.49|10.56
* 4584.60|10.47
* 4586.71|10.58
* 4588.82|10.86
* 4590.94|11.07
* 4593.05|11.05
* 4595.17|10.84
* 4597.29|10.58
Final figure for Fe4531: 4.9 Ang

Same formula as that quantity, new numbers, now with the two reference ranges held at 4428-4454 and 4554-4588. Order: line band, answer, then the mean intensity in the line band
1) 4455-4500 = 1.4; 9.64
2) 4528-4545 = 2.1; 9.28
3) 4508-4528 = -1.0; 10.9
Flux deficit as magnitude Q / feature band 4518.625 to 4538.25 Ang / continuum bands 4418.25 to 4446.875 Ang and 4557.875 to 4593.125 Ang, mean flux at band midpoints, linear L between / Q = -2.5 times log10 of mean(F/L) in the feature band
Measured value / 0.05 mag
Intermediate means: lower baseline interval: 9.44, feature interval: 10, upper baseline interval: 11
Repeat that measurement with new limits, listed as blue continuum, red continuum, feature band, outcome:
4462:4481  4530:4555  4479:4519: -0.11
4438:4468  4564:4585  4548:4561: -0.02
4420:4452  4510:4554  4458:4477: 0.04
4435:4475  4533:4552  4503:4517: -0.20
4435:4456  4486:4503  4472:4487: -0.01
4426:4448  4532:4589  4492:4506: -0.06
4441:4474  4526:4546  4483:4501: -0.07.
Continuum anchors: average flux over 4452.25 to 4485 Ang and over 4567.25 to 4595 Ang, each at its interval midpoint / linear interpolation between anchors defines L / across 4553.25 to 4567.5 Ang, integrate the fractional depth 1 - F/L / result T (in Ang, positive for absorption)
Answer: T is -1.0 Ang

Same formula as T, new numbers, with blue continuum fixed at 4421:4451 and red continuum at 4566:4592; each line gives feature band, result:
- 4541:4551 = 0.8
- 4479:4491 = 0.0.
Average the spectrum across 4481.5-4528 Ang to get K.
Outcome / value 10.6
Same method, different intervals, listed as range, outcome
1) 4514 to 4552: 9.94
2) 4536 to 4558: 9.86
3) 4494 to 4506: 10.7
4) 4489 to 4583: 10.5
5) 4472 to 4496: 9.94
